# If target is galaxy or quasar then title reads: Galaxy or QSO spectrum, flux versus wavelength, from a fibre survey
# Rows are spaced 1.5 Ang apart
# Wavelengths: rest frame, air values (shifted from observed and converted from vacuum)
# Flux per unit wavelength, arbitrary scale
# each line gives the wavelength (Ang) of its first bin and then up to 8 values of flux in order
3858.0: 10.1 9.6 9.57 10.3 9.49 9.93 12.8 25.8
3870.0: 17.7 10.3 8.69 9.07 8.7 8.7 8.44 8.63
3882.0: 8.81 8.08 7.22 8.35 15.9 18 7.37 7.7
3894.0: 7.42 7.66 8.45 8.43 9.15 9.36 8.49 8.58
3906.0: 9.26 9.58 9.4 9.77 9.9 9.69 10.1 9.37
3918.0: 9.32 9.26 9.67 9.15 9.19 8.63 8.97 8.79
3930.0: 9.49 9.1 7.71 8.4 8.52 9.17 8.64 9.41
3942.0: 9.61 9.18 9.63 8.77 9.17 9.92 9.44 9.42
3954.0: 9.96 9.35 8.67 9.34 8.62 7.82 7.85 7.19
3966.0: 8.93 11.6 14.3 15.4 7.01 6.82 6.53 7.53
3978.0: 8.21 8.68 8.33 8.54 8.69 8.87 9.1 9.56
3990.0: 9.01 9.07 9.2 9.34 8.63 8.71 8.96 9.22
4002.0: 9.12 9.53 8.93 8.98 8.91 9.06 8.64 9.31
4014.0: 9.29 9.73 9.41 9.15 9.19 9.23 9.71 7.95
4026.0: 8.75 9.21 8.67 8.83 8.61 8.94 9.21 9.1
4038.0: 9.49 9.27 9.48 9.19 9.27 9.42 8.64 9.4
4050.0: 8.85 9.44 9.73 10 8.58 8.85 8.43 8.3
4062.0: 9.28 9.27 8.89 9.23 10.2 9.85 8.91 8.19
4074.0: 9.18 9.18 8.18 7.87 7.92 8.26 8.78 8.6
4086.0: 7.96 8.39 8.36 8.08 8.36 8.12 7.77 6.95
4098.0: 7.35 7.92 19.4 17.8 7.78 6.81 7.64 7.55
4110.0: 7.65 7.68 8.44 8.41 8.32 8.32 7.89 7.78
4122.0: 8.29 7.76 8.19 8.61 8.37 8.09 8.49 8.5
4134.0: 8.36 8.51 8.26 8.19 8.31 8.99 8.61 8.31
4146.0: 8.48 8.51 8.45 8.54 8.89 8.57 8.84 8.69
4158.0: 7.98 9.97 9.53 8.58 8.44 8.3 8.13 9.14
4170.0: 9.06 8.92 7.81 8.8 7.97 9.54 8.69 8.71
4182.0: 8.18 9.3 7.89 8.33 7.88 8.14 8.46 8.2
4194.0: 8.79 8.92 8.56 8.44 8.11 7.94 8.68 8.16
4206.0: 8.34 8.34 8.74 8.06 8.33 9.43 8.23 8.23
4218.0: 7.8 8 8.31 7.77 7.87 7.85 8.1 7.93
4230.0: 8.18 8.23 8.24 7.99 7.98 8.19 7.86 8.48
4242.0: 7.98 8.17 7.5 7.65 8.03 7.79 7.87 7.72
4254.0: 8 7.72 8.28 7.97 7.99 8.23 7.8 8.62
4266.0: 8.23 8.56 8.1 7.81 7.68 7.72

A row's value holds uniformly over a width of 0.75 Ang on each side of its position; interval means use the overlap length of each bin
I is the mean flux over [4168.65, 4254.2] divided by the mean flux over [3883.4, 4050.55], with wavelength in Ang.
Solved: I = 0.9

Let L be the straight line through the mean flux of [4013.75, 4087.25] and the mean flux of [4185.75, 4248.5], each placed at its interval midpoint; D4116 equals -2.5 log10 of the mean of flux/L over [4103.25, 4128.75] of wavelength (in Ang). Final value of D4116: 0.09 mag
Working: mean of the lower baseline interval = 9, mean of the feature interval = 7.97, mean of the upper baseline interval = 8.2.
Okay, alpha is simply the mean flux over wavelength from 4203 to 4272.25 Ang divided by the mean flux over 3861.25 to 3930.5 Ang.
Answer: 0.8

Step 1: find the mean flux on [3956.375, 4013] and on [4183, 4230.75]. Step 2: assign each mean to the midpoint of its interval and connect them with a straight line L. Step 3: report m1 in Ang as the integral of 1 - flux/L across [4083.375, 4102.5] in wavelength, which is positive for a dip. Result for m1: -1.4 Ang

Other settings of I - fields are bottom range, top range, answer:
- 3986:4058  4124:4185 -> 0.94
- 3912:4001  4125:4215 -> 0.94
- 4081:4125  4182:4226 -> 0.96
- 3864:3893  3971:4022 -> 0.80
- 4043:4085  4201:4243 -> 0.91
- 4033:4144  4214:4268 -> 0.91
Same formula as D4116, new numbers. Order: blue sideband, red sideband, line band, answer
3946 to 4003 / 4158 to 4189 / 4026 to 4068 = -0.02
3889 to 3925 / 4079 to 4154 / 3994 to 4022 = -0.02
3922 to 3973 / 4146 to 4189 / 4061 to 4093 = 0.02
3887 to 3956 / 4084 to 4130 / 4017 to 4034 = 0.00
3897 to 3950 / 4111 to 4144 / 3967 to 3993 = -0.04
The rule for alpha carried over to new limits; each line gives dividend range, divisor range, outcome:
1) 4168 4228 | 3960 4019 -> 0.93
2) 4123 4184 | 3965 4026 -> 0.94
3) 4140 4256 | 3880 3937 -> 0.90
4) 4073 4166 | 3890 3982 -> 0.95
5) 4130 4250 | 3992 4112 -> 0.93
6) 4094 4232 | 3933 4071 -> 0.94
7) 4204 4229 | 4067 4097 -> 0.97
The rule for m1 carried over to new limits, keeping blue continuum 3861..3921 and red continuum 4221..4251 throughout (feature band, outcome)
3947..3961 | 0.6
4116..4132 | 0.9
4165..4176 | -0.2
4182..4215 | -0.8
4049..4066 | 0.0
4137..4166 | -0.5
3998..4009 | 0.4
